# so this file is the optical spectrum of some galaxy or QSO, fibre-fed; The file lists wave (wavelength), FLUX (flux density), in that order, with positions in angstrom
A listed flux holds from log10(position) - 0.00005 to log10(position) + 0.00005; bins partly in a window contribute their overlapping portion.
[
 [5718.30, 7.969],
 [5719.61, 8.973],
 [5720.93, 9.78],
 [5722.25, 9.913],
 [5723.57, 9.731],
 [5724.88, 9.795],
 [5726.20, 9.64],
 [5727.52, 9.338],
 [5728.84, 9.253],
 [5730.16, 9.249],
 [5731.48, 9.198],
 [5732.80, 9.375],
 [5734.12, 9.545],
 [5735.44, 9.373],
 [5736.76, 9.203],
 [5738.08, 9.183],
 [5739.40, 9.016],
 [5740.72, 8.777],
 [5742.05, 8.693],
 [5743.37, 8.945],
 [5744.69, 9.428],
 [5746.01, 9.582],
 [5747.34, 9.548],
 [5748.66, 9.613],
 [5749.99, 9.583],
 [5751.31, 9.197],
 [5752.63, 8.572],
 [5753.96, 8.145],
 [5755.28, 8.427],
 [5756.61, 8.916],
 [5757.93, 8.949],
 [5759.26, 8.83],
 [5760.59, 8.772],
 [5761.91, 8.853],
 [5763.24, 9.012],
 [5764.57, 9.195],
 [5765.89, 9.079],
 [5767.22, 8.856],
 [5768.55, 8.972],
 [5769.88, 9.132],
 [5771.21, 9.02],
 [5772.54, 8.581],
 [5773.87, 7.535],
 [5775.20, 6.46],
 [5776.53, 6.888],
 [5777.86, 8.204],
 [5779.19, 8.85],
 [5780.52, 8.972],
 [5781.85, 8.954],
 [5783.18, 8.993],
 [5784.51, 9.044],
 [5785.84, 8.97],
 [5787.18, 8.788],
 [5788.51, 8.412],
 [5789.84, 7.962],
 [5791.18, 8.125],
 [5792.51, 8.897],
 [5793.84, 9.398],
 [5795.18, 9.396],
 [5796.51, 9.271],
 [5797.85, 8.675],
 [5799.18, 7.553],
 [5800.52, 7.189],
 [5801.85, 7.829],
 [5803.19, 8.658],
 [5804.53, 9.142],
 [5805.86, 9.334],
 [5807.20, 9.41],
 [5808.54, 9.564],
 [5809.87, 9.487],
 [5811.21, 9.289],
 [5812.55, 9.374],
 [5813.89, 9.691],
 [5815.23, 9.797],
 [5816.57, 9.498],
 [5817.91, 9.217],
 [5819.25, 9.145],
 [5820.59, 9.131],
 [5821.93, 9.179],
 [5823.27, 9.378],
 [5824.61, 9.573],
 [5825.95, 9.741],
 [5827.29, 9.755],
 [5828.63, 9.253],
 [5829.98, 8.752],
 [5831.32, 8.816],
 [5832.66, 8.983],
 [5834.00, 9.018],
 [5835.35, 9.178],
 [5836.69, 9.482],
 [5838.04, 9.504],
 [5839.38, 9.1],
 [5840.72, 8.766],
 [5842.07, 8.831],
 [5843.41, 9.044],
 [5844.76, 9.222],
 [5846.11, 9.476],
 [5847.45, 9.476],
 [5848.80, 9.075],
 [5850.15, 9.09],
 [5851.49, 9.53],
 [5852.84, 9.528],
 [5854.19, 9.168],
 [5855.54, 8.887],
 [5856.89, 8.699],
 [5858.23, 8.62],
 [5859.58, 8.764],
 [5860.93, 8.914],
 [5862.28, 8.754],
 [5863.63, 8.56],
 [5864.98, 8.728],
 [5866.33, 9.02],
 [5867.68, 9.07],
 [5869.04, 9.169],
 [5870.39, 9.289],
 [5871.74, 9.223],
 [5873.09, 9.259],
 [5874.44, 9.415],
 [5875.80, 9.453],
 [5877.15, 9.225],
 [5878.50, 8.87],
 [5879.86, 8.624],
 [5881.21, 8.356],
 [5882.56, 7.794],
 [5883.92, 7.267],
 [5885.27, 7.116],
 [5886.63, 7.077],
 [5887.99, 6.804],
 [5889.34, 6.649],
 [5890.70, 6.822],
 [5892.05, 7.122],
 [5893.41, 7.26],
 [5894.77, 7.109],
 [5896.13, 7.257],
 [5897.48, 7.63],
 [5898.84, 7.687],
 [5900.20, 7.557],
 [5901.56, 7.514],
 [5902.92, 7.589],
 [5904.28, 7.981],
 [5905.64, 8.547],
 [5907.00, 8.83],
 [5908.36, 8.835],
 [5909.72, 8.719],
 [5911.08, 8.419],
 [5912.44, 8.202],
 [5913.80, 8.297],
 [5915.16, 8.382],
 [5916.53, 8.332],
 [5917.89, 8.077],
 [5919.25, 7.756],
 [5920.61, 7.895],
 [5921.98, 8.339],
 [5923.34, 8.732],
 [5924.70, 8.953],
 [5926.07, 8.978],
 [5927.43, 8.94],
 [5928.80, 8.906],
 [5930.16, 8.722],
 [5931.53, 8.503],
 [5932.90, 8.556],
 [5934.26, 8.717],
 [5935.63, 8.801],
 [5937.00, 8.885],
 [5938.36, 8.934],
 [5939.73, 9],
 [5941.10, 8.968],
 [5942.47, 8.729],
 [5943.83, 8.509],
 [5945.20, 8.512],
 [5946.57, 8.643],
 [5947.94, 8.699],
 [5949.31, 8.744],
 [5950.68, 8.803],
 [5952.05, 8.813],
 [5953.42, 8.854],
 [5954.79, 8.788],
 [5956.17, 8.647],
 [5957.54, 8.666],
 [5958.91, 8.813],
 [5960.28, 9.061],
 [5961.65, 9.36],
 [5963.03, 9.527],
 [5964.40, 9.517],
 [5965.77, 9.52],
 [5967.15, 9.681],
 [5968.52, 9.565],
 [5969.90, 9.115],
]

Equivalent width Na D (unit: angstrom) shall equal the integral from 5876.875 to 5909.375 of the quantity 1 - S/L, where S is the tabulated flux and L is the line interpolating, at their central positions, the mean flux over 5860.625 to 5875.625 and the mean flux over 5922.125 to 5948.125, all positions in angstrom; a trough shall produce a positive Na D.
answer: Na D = 4.4 angstrom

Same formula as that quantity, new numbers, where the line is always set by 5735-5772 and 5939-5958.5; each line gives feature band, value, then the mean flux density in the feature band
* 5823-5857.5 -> -1.2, 9.2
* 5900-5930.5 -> 1.4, 8.38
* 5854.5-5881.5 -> -0.3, 8.96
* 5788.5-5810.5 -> 0.6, 8.73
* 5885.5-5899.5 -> 2.7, 7.14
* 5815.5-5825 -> -0.4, 9.32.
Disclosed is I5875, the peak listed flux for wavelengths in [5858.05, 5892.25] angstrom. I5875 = 9.453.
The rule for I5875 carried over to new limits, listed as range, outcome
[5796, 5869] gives 9.797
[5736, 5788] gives 9.613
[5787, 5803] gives 9.398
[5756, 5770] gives 9.195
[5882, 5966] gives 9.527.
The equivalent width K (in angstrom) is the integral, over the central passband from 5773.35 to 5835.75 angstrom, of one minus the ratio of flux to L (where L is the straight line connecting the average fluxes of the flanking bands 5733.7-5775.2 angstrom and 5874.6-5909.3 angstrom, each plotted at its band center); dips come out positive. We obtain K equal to -2.5 angstrom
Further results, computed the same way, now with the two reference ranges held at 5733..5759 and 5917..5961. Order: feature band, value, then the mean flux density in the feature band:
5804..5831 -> -1.3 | 9.38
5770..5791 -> 1.5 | 8.39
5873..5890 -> 1.3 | 8.11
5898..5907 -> 0.9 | 7.88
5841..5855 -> -0.6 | 9.22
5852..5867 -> -0.1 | 8.88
